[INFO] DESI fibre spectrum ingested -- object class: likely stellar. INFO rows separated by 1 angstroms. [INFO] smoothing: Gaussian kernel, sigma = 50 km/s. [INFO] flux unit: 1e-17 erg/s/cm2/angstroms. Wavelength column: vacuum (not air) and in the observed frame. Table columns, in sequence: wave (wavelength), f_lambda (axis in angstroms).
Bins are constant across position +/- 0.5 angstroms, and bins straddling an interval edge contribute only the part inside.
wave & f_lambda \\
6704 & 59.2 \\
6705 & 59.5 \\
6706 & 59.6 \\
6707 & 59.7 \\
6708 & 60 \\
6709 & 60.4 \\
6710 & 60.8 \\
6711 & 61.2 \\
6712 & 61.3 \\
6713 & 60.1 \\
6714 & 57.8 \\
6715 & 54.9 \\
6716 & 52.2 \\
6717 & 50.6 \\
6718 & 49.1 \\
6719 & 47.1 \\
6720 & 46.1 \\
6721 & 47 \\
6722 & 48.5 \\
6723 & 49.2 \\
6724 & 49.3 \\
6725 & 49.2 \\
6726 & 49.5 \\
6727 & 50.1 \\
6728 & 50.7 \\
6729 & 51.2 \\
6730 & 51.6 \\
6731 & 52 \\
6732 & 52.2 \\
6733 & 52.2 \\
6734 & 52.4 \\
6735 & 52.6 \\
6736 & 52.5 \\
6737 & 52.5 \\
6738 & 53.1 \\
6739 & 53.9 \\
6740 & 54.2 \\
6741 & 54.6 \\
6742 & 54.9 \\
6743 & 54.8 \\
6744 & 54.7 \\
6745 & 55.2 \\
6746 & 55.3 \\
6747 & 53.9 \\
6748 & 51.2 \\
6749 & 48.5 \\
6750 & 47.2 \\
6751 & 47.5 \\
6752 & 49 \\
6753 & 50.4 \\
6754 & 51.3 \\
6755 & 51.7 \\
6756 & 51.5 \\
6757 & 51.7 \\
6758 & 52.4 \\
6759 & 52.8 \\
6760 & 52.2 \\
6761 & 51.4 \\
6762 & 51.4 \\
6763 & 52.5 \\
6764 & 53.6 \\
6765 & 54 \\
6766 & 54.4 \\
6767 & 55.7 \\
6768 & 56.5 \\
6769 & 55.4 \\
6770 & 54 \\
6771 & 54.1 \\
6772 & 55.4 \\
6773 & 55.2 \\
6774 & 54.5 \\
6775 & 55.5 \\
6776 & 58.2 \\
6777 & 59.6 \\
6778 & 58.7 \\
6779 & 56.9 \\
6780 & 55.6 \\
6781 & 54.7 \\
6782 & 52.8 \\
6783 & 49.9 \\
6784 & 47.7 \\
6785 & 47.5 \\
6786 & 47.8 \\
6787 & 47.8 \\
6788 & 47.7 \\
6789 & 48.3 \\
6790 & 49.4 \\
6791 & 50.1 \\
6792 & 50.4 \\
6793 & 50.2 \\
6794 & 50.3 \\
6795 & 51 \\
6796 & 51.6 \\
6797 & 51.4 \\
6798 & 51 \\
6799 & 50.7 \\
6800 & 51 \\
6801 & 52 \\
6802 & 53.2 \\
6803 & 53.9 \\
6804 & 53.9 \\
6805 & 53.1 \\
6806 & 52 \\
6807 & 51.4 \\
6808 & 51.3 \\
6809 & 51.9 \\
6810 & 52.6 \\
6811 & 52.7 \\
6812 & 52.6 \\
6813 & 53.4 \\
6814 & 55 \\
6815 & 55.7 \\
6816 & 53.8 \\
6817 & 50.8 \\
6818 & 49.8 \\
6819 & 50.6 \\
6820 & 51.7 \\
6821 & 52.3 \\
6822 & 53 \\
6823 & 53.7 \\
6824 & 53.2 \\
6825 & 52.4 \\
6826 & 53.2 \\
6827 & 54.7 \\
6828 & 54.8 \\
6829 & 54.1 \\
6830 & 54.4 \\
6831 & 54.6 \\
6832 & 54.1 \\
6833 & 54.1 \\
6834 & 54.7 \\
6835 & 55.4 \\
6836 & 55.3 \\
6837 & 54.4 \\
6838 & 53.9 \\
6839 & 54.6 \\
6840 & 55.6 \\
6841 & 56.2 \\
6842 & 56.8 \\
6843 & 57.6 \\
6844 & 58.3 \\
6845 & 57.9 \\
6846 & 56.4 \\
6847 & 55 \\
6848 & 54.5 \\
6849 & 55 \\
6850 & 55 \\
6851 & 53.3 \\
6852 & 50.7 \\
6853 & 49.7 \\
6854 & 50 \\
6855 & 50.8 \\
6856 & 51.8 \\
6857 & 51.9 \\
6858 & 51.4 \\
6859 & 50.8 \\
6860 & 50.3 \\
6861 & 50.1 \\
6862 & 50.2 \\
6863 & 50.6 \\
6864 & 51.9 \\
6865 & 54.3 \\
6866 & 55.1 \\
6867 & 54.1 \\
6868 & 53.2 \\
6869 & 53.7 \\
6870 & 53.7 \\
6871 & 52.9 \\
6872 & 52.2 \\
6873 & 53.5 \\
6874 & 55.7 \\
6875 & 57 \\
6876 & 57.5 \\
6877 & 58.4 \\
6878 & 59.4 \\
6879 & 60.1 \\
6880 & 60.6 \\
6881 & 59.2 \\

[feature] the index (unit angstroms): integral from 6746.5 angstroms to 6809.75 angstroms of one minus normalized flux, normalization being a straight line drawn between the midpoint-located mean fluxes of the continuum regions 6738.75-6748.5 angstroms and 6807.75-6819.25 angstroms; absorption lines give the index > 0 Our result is 1.5 angstroms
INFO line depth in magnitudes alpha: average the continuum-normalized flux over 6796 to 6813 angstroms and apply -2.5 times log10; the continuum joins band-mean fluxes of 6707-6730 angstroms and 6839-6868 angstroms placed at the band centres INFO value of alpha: 0.023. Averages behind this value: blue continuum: 53.1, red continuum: 53.4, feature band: 52.2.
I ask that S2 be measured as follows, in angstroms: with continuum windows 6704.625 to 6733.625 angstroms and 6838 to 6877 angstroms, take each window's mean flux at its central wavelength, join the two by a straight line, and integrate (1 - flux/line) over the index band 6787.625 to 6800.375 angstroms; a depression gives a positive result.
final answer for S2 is 0.8 angstroms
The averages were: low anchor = 53.5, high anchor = 53.7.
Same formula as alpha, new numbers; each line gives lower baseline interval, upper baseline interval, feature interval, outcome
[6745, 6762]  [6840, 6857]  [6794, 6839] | 0.01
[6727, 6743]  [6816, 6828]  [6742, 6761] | 0.02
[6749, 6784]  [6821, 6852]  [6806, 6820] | 0.04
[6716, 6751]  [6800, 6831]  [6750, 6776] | -0.02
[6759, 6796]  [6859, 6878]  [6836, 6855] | -0.02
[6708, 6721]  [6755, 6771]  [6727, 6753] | 0.04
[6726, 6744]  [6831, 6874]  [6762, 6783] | -0.04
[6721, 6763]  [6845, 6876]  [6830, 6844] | -0.05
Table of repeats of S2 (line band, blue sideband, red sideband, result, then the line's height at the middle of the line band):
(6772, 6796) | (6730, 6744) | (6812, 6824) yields 0.32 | 52.9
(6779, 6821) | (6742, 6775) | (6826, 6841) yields 1.83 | 53.8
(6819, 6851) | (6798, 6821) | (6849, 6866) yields -1.64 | 52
